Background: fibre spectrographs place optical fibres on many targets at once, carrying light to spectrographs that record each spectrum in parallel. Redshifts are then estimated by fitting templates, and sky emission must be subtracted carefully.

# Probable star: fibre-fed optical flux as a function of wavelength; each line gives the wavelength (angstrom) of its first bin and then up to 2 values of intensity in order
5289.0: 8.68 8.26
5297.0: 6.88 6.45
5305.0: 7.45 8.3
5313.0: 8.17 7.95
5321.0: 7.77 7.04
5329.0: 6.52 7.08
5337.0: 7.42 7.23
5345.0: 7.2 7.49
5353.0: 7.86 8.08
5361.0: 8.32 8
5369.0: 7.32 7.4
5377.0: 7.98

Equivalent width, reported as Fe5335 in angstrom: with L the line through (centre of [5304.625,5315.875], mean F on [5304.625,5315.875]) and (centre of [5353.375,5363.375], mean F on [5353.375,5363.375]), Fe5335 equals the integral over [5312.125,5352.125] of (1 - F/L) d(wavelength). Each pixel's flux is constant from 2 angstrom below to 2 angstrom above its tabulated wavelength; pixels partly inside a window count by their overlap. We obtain 3.5 angstrom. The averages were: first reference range 8.05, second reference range 8.14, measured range 7.38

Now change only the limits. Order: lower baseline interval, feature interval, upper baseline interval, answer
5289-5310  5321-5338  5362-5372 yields 1.19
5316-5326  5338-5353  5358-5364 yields 1.13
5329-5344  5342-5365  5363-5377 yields -1.21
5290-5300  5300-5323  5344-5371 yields -0.34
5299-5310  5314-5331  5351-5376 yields 0.23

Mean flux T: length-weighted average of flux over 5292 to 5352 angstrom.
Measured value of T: 7.41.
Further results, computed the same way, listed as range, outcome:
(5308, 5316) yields 8.19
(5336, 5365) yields 7.69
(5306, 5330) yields 7.66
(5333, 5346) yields 7.26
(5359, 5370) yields 7.93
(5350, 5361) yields 7.99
